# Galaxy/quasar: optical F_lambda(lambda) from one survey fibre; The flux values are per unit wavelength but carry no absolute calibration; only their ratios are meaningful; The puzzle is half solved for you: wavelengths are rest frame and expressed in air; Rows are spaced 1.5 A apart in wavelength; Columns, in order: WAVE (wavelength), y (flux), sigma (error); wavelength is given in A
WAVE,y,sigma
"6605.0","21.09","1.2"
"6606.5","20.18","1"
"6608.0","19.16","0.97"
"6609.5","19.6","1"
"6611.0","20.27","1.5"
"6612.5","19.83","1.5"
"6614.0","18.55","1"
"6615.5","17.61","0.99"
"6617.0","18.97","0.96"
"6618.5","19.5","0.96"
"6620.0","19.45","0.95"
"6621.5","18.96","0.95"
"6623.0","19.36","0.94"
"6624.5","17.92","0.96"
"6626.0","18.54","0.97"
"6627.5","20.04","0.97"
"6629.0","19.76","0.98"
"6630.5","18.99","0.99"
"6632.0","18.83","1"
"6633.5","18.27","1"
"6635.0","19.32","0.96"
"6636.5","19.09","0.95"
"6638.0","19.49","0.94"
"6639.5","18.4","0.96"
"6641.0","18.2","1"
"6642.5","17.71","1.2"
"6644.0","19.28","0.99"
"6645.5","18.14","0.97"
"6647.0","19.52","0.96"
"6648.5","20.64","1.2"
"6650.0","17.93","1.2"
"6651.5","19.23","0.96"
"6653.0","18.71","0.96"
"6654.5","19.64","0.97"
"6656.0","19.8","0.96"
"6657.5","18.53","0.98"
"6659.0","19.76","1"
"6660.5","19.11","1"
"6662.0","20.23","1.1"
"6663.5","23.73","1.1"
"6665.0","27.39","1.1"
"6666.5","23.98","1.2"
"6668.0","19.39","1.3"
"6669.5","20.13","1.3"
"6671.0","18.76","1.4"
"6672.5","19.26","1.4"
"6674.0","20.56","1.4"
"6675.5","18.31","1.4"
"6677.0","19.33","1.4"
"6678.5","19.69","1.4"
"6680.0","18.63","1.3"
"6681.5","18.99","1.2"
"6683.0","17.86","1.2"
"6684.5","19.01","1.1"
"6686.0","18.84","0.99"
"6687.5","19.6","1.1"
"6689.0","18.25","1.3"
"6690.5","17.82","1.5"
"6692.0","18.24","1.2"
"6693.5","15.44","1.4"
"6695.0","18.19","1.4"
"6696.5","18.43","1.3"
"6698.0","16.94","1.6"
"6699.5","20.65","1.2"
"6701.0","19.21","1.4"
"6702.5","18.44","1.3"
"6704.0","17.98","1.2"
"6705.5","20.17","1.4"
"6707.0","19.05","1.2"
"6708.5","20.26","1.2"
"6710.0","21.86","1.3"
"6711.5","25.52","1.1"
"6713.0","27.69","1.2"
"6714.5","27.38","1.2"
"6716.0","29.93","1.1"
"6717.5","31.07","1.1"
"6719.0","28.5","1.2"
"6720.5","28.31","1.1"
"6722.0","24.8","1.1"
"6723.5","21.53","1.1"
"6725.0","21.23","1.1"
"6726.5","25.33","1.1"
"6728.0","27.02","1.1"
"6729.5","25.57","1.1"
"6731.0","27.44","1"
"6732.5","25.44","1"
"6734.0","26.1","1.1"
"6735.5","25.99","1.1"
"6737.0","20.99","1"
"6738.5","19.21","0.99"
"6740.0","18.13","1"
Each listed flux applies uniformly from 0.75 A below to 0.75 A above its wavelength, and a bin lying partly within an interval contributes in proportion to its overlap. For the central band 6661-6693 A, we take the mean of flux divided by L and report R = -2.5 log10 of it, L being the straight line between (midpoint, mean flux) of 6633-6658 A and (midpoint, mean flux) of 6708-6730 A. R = 0.10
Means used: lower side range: 18.9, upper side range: 25.8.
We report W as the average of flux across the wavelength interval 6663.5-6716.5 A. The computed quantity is 20.3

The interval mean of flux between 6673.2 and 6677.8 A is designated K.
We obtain 19.4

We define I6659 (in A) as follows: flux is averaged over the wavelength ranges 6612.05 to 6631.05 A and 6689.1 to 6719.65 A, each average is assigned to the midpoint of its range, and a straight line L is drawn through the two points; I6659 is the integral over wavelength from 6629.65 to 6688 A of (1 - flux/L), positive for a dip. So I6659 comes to 1.8 A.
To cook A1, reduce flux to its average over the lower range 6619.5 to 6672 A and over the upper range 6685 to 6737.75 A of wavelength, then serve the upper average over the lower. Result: 1.15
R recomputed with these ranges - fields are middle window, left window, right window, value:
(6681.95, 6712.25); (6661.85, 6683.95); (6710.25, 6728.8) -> 0.227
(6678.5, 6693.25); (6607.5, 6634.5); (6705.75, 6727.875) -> 0.242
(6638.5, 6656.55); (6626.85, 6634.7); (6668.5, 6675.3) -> 0.023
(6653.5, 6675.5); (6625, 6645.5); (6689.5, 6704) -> -0.117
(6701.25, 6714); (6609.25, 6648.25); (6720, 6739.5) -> 0.090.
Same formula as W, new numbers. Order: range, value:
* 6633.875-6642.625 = 18.8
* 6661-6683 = 20.5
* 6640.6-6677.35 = 19.9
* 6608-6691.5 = 19.4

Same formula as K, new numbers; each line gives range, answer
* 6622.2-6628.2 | 19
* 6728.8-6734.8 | 26.1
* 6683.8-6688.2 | 19.1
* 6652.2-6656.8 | 19.4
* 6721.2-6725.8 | 22.6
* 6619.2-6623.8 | 19.2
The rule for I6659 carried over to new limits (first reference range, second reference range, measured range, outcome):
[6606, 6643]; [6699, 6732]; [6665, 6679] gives 0.8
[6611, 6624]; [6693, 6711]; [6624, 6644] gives 0.2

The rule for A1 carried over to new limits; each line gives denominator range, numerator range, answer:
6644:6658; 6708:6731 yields 1.35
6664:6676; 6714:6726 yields 1.26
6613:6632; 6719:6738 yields 1.32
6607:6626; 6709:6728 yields 1.36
